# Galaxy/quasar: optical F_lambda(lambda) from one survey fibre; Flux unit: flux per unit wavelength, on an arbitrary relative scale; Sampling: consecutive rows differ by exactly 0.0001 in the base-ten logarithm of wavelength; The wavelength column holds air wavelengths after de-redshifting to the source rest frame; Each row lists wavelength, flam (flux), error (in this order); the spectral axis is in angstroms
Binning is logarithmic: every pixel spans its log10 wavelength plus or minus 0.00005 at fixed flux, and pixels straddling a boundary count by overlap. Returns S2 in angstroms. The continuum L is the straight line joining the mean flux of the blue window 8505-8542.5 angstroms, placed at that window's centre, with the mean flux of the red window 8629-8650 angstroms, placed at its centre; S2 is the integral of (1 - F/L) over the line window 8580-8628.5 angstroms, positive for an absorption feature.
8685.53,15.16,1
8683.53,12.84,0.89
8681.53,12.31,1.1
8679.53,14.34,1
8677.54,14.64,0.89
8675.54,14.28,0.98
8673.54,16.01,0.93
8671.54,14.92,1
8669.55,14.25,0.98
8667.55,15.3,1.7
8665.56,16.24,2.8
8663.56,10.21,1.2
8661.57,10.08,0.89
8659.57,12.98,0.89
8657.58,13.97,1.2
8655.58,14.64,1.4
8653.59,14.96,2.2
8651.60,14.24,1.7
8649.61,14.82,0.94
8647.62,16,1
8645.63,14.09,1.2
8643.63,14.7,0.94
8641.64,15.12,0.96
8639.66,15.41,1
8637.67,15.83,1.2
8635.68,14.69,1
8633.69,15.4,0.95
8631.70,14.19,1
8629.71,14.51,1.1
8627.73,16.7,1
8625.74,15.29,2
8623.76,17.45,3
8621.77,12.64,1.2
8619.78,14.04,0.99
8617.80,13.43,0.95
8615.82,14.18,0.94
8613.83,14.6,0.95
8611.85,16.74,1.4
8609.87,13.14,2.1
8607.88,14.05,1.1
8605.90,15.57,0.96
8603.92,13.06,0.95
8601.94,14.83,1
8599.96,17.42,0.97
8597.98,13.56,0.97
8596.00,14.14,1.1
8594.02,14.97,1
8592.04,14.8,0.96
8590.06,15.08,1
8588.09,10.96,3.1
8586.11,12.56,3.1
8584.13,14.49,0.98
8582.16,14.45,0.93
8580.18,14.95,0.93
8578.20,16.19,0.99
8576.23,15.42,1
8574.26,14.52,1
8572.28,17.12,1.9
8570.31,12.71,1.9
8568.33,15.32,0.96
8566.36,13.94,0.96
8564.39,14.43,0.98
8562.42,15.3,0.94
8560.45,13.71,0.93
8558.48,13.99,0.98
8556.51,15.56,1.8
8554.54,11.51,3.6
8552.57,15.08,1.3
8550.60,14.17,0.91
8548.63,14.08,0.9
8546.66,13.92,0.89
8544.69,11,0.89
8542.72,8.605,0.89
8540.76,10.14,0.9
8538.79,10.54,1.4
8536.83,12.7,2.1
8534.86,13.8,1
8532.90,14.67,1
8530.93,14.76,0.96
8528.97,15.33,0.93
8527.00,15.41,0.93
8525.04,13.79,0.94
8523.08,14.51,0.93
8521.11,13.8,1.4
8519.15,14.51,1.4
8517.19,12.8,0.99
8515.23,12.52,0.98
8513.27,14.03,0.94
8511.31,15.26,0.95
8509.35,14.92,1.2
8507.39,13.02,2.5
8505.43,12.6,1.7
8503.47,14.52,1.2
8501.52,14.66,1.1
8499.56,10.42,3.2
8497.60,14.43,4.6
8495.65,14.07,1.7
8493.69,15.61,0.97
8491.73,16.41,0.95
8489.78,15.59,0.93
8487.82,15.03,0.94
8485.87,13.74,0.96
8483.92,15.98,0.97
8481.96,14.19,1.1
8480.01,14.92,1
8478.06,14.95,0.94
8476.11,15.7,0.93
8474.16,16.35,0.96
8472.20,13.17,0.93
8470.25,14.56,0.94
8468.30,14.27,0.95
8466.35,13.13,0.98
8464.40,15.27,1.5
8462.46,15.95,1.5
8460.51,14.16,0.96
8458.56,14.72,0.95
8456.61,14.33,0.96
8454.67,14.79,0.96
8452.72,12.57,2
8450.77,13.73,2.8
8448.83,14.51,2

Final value 0.1 angstroms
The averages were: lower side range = 13.6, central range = 14.5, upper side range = 15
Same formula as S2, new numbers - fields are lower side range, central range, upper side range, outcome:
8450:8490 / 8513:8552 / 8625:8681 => 3.6 angstroms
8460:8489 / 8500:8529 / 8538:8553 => -1.6 angstroms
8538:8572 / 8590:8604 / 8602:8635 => -0.6 angstroms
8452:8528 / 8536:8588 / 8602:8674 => 2.8 angstroms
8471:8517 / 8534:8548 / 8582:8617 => 2.7 angstroms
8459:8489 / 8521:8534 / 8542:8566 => -0.7 angstroms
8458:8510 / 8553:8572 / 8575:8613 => 0.5 angstroms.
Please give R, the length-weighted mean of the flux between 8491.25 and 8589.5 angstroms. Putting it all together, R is 13.9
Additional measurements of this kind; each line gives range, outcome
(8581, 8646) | 14.6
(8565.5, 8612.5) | 14.6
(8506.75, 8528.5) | 14.1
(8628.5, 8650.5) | 15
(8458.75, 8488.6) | 14.8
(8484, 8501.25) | 14.5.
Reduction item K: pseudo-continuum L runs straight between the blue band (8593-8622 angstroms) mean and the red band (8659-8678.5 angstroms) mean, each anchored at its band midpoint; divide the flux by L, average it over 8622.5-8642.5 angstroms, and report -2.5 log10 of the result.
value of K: -0.09 mag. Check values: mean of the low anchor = 14.5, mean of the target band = 15.4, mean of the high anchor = 13.9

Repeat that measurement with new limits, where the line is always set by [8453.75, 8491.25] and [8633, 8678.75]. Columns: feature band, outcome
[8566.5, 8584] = -0.03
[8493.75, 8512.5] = 0.07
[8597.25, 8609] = -0.01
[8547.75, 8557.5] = 0.04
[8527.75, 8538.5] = 0.05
